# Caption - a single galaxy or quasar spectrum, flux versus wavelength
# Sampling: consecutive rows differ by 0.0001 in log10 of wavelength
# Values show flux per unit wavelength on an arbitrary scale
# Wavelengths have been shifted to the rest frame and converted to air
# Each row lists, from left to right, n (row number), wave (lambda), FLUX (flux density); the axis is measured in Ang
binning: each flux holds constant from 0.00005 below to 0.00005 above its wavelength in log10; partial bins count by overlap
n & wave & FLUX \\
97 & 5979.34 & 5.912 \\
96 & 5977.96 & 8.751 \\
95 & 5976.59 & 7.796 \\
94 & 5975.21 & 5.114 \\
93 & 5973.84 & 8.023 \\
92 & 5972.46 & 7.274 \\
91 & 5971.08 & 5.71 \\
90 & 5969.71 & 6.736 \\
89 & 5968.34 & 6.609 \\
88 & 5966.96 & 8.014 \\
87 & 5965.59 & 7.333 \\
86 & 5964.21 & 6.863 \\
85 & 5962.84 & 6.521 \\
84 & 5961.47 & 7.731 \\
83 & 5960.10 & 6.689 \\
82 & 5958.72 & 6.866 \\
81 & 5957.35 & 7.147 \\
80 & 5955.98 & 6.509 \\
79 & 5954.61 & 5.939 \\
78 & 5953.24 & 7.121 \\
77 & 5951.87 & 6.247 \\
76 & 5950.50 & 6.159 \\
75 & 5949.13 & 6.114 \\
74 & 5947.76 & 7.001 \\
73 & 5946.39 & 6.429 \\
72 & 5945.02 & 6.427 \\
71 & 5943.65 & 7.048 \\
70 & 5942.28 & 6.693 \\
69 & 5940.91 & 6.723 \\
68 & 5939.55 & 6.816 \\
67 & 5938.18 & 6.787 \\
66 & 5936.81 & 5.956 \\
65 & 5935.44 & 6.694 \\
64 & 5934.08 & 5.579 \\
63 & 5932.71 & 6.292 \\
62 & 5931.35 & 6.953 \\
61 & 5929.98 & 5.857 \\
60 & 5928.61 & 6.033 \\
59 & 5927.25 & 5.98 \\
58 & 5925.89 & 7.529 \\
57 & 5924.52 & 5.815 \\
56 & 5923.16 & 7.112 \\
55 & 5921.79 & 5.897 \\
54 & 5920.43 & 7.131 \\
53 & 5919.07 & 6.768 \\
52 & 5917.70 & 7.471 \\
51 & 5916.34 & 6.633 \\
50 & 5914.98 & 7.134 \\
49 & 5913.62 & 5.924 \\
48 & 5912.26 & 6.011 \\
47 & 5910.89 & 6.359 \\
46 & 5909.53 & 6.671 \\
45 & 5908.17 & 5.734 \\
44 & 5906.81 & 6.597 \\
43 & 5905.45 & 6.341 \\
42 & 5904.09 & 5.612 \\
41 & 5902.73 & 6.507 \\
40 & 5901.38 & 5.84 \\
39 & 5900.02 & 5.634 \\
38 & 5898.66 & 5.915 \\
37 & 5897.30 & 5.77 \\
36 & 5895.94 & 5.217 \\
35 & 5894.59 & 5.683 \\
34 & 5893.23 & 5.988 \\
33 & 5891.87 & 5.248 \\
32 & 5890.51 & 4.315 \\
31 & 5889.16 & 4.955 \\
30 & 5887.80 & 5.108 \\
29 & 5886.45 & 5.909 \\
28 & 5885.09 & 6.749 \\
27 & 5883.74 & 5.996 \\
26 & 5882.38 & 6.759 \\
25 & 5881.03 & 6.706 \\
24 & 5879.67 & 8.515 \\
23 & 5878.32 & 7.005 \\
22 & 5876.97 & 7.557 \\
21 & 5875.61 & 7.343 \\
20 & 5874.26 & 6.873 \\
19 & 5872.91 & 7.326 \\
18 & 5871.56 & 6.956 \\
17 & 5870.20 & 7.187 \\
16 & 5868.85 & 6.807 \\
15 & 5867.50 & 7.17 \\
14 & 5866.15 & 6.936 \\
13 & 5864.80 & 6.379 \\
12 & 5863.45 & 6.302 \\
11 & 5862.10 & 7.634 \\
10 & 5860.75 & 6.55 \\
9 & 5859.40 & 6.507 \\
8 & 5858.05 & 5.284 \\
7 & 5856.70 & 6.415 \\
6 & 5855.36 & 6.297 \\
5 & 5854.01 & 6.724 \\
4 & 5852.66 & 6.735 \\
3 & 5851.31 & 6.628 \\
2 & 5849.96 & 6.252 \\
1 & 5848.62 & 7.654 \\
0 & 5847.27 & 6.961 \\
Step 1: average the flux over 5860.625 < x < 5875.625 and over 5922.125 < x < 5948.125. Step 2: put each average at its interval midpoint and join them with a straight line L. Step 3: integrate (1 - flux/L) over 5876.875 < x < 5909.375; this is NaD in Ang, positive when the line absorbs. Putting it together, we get 3.5 Ang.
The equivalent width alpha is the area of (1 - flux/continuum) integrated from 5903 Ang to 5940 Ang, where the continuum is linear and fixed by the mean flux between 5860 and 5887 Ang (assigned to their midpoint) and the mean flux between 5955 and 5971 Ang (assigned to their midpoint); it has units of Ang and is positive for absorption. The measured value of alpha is 2.7 Ang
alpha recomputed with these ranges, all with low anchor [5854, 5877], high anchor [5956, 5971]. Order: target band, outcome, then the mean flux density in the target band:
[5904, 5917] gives 1.0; 6.33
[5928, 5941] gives 1.1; 6.35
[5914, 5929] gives 0.5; 6.68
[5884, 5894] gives 1.9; 5.49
